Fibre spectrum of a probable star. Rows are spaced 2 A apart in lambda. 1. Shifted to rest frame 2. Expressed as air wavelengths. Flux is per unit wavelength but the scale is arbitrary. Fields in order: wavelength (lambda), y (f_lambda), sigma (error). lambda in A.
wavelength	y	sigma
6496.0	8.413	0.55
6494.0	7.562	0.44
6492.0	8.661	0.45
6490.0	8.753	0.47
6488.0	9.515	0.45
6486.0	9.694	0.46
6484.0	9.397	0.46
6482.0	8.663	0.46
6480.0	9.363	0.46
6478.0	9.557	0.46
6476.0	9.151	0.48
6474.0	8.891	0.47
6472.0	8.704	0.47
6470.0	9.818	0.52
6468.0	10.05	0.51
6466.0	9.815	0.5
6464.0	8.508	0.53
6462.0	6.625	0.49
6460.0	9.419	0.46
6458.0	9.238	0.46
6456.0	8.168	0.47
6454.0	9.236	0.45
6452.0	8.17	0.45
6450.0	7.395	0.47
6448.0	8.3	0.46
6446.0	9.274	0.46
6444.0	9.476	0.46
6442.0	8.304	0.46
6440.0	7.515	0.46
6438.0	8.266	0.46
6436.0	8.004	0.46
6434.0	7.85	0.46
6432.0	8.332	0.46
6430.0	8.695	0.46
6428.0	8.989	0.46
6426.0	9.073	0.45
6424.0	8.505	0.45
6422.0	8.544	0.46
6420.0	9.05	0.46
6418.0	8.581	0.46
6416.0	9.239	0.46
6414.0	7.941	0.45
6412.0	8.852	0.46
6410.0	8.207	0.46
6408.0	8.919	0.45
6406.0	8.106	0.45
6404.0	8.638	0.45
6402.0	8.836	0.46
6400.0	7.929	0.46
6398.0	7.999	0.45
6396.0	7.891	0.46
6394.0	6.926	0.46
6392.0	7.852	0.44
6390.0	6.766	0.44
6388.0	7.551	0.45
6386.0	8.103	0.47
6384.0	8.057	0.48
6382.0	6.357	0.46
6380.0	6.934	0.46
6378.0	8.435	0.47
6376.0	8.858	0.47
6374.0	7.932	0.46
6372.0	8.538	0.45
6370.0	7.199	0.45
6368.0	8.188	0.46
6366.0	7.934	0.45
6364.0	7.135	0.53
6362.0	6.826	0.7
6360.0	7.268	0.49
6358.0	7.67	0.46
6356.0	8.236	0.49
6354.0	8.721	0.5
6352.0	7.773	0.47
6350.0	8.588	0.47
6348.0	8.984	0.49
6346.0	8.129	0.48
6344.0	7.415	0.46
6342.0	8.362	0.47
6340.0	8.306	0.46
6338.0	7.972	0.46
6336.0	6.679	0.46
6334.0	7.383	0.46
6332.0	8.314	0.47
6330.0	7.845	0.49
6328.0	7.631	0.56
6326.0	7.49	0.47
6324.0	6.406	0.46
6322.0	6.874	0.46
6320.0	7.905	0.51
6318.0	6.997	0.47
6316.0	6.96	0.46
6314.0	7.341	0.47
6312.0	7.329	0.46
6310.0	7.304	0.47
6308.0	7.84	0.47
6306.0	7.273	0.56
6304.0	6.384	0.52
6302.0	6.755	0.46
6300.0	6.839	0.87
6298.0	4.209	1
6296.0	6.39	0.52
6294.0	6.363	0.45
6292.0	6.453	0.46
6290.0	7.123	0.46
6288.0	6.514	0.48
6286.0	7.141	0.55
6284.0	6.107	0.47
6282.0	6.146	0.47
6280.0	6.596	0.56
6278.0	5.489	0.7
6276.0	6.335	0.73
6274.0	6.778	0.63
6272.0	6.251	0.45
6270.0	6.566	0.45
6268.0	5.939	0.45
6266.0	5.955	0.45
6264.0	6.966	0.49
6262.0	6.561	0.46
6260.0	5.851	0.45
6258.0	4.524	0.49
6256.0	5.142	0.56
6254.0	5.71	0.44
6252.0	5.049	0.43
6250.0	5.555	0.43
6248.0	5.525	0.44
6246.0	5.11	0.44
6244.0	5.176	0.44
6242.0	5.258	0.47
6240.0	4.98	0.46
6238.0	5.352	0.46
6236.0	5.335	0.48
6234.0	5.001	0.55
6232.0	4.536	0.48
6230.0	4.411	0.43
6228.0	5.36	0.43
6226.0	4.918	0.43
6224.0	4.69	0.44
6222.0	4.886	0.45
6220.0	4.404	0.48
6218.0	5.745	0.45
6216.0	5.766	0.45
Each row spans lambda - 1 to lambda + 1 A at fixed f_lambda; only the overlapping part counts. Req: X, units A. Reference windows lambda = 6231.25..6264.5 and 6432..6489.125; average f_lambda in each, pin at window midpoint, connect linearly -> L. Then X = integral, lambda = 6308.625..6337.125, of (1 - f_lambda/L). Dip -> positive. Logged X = -3.3 A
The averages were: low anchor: 5.37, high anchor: 8.79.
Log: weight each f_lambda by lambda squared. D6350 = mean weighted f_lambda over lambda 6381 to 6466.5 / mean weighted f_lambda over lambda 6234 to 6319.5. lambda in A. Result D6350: 1.41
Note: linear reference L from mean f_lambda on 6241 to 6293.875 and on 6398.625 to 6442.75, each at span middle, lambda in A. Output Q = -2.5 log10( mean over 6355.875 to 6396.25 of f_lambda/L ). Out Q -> 0.016 mag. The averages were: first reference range 6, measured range 7.63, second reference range 8.47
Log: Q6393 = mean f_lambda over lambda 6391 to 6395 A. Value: 7.39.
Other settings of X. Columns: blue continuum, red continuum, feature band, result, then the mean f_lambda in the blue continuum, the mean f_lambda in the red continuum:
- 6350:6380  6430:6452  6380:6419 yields 0.3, 7.9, 8.29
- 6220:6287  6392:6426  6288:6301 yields 0.2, 5.59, 8.39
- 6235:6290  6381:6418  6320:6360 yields -4.1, 5.87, 8.02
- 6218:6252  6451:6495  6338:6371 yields -4.3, 5.05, 8.95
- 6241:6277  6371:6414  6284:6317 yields -1.4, 5.79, 7.98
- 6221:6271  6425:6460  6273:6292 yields -1.6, 5.37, 8.51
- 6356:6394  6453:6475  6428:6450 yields 0.5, 7.64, 8.95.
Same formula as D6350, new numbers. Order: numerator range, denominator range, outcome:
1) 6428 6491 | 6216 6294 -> 1.65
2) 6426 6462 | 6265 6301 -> 1.42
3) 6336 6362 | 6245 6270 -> 1.45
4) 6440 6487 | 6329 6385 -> 1.17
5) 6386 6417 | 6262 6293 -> 1.31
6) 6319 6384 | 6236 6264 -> 1.48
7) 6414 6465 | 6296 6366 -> 1.18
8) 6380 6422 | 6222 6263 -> 1.63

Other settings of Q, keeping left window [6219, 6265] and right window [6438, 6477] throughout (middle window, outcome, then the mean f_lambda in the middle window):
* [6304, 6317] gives -0.15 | 7.27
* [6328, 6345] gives -0.15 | 7.78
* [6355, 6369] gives -0.06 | 7.61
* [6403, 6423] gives -0.08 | 8.61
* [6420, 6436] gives -0.04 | 8.56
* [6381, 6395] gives 0.03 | 7.37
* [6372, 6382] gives -0.07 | 7.92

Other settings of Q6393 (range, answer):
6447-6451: 7.85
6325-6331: 7.66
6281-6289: 6.48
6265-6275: 6.3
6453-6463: 8.54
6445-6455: 8.47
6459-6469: 8.88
